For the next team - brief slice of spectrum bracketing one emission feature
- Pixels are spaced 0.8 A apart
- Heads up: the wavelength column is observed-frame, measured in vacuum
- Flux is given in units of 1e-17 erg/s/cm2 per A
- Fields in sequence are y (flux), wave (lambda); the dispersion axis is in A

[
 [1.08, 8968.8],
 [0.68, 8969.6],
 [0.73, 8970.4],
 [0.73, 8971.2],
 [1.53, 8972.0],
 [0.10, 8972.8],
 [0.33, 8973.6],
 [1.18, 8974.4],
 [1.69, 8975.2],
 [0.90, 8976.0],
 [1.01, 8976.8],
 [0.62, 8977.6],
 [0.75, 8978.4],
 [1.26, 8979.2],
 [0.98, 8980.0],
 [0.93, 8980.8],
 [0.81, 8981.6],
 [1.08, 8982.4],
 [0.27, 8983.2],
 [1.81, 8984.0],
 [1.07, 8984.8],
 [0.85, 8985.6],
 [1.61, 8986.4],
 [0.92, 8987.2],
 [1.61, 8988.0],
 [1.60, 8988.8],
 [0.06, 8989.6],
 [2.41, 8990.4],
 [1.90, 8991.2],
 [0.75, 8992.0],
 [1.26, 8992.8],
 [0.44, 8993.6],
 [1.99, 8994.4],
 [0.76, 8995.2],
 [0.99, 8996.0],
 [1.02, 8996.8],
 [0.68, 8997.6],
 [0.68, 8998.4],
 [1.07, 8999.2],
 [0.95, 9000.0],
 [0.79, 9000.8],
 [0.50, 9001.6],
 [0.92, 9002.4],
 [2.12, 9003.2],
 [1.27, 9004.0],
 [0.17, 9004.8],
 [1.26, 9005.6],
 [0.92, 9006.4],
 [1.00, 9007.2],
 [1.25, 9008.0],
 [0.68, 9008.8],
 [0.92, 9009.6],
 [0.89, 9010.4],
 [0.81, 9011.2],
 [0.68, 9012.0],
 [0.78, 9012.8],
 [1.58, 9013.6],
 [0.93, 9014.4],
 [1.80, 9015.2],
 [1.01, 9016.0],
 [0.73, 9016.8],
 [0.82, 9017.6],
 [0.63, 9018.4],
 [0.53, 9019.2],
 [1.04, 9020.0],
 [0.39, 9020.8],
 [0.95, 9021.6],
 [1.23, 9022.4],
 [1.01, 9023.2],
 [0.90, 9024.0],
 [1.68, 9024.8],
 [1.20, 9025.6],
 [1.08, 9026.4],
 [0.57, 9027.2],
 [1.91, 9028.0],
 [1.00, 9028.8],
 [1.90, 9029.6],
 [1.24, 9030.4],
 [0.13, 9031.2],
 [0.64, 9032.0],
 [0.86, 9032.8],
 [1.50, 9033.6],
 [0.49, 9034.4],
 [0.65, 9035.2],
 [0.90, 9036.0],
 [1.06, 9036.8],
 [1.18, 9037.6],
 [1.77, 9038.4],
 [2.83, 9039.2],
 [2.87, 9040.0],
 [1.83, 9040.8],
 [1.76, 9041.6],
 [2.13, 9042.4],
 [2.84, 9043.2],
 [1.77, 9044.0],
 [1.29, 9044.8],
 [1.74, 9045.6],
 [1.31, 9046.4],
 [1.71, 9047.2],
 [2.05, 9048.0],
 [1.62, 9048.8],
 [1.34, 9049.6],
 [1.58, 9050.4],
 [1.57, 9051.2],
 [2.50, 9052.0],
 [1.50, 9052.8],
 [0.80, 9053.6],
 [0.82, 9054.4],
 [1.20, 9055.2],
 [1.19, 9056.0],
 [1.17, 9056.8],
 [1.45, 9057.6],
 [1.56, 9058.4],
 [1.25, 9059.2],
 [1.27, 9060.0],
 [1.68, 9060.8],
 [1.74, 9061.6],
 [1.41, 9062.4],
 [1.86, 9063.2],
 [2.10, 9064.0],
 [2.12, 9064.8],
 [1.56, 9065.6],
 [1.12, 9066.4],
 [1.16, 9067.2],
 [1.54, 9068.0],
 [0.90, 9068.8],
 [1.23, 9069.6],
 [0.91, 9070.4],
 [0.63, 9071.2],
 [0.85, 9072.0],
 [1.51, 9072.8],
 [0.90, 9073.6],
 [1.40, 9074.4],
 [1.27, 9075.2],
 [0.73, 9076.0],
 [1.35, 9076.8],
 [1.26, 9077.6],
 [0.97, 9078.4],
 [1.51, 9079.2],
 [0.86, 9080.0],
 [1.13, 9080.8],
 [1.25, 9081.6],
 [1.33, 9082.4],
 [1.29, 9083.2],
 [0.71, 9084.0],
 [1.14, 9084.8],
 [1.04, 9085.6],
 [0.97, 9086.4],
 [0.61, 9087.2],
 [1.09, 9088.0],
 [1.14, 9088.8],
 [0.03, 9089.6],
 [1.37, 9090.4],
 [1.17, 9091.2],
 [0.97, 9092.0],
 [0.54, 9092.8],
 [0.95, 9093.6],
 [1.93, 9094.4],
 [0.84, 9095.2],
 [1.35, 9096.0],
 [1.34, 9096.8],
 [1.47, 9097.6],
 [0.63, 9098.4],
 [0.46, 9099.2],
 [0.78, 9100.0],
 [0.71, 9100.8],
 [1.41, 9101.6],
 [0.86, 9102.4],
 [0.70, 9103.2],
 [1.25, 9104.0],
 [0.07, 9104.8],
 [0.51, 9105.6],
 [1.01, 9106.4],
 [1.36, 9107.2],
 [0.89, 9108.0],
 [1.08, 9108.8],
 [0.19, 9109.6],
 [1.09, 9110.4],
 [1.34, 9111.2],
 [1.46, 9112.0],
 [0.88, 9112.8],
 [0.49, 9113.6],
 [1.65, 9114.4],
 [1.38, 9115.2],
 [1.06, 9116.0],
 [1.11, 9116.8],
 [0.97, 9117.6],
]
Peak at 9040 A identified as [S II]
